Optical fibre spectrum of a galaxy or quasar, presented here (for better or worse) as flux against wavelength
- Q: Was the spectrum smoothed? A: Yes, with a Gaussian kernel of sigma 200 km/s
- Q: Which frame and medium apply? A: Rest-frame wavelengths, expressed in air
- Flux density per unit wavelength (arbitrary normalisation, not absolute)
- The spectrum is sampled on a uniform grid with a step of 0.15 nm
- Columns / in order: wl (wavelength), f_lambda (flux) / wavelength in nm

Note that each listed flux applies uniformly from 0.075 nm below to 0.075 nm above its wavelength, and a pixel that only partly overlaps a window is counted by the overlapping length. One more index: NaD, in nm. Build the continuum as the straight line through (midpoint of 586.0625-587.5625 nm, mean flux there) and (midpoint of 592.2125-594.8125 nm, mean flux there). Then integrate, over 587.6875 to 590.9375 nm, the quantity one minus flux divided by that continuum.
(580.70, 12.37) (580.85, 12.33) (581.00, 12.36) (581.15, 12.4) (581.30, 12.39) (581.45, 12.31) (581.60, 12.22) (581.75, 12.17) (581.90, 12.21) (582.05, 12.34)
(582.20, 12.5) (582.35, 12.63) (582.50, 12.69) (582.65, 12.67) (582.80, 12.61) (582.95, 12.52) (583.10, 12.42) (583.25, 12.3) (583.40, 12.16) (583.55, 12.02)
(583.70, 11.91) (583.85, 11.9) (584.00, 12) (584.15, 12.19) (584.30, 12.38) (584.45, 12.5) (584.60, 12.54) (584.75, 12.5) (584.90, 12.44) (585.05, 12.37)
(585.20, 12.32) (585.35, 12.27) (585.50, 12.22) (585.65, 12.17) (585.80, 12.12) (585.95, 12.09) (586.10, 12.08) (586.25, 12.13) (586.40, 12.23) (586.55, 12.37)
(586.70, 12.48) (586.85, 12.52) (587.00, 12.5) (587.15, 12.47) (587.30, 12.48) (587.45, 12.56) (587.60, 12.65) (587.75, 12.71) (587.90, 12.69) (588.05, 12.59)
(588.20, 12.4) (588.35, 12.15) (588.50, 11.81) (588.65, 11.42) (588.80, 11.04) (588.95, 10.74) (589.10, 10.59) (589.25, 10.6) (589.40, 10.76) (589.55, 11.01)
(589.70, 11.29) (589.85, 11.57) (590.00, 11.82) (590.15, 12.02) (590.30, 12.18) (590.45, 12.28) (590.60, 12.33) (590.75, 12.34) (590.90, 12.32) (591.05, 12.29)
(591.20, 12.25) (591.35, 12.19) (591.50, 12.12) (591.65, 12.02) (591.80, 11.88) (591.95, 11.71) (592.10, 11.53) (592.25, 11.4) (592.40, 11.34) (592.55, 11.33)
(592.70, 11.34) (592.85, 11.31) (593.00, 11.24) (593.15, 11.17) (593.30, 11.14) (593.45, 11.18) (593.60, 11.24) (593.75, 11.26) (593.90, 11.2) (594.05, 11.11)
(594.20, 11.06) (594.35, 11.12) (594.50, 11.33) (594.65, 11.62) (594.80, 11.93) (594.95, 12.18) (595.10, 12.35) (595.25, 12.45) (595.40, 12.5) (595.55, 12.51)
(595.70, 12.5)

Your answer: 0.06 nm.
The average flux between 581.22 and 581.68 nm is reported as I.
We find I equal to 12.3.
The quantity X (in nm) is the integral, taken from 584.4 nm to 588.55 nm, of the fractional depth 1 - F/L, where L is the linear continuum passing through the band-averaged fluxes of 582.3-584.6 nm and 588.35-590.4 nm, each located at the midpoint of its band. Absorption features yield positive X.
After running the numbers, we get -0.19 nm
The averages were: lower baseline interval 12.3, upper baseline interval 11.3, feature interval 12.4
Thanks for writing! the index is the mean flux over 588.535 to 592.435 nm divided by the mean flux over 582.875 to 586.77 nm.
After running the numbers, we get 0.95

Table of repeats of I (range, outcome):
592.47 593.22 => 11.3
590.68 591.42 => 12.3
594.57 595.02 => 11.9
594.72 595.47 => 12.3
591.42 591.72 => 12.1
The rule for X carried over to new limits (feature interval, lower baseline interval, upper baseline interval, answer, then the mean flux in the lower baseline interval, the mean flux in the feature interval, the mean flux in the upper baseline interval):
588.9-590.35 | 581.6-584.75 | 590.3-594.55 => 0.07 nm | 12.3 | 11.3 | 11.6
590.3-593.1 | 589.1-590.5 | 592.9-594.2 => -0.13 nm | 11.4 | 11.8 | 11.2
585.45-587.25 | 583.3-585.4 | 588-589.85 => -0.06 nm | 12.3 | 12.3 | 11.4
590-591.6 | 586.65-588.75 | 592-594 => -0.06 nm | 12.4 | 12.2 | 11.3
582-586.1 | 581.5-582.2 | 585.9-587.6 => 0.00 nm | 12.3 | 12.3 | 12.4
